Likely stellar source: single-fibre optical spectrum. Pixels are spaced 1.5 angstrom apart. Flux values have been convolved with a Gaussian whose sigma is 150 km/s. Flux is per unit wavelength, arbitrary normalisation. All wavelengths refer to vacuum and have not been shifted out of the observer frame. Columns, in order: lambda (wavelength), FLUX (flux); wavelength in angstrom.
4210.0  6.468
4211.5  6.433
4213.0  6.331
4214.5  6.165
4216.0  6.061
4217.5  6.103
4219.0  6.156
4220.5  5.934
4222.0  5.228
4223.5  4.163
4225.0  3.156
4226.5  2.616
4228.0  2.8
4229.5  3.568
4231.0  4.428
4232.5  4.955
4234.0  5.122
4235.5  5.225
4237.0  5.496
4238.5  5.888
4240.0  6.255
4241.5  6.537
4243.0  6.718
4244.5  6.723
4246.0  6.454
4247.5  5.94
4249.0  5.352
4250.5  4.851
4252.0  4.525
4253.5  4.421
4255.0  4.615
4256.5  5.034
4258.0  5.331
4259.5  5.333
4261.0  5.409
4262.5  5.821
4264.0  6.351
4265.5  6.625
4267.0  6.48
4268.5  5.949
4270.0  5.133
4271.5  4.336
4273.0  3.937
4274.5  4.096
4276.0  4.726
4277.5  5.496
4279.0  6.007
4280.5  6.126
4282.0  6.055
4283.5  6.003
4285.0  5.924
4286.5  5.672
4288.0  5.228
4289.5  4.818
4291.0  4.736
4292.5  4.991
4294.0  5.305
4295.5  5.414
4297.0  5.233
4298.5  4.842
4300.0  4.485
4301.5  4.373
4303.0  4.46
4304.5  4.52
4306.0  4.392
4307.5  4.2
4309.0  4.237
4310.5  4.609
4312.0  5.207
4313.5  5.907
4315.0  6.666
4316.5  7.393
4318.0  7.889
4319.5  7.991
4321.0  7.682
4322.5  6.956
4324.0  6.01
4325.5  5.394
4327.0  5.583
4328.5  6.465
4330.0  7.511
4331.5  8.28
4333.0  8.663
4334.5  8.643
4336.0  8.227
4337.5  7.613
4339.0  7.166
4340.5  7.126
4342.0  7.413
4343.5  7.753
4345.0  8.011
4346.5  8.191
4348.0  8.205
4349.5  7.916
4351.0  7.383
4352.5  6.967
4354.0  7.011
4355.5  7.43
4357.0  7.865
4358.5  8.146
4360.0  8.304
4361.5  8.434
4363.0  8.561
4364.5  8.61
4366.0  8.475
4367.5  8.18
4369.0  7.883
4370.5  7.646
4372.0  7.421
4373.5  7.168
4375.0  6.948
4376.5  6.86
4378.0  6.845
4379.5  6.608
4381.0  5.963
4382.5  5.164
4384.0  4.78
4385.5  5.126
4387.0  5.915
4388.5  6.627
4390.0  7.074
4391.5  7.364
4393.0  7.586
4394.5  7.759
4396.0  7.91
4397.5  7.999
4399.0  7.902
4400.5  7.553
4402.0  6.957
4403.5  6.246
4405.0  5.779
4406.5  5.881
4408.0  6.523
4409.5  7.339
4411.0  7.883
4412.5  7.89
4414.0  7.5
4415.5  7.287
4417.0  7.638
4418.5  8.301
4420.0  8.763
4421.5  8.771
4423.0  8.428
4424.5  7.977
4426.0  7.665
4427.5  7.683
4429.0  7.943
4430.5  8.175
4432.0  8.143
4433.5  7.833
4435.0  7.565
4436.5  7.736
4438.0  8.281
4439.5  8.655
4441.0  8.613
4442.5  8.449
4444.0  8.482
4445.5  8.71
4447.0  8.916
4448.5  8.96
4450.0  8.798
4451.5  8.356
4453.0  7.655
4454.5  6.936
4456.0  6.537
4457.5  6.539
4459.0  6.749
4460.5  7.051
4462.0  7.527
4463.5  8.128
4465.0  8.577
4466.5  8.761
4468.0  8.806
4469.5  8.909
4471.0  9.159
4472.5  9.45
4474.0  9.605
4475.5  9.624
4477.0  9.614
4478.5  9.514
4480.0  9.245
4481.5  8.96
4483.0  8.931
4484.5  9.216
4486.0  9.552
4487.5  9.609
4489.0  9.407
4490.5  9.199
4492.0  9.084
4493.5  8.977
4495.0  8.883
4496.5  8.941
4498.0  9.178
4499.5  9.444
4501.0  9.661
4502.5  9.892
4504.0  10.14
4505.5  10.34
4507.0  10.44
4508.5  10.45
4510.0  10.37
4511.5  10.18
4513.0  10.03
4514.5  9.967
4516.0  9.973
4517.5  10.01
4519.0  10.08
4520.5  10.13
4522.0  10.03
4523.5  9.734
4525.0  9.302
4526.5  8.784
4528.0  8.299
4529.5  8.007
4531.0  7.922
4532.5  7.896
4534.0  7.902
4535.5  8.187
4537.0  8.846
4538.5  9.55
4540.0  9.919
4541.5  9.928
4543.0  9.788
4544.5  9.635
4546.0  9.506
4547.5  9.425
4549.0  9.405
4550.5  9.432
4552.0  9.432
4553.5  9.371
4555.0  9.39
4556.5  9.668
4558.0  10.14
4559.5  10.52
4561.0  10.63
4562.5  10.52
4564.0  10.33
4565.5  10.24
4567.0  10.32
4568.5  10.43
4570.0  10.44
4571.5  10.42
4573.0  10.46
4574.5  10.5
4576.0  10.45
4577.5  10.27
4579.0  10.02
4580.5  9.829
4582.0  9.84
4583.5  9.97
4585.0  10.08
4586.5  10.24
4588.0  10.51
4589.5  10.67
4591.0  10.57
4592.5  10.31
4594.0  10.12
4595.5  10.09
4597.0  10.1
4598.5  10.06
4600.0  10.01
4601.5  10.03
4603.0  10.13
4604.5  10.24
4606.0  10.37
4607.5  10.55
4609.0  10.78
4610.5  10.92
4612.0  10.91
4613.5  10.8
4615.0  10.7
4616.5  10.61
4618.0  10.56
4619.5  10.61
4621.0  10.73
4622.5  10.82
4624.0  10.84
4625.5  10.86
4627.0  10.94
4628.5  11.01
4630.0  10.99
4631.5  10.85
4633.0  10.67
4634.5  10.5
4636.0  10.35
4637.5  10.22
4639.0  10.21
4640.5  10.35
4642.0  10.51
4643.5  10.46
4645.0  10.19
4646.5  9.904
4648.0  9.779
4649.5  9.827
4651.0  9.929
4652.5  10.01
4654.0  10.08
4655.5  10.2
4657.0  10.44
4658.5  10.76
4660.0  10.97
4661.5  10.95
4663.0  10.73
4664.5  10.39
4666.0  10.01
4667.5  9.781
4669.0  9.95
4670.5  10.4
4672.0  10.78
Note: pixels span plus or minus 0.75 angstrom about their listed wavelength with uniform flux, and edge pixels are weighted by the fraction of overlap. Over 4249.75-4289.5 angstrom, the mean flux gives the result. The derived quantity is 5.35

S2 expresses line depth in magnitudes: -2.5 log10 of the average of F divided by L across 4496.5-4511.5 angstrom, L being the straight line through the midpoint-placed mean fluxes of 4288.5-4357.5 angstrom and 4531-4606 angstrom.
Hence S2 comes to -0.11 mag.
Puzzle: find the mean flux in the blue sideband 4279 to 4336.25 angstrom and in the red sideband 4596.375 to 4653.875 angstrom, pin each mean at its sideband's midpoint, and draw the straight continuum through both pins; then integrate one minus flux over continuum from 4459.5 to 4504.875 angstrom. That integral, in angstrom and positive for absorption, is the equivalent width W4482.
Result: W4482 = -3.6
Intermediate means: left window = 5.93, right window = 10.5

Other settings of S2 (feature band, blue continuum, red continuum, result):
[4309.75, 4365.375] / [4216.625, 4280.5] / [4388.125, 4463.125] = -0.14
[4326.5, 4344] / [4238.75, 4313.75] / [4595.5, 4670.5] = -0.22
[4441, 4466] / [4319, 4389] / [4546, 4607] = 0.08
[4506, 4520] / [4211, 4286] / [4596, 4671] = -0.15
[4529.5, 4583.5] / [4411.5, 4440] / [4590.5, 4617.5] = 0.01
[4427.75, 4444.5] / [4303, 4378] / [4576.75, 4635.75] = 0.02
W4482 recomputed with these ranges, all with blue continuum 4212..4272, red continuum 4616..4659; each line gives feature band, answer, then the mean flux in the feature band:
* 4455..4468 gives 1.0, 7.55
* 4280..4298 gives 1.5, 5.44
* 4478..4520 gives -4.7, 9.63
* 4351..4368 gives -2.7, 7.97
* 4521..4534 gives 0.4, 8.72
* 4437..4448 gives -0.9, 8.58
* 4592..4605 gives -0.2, 10.1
